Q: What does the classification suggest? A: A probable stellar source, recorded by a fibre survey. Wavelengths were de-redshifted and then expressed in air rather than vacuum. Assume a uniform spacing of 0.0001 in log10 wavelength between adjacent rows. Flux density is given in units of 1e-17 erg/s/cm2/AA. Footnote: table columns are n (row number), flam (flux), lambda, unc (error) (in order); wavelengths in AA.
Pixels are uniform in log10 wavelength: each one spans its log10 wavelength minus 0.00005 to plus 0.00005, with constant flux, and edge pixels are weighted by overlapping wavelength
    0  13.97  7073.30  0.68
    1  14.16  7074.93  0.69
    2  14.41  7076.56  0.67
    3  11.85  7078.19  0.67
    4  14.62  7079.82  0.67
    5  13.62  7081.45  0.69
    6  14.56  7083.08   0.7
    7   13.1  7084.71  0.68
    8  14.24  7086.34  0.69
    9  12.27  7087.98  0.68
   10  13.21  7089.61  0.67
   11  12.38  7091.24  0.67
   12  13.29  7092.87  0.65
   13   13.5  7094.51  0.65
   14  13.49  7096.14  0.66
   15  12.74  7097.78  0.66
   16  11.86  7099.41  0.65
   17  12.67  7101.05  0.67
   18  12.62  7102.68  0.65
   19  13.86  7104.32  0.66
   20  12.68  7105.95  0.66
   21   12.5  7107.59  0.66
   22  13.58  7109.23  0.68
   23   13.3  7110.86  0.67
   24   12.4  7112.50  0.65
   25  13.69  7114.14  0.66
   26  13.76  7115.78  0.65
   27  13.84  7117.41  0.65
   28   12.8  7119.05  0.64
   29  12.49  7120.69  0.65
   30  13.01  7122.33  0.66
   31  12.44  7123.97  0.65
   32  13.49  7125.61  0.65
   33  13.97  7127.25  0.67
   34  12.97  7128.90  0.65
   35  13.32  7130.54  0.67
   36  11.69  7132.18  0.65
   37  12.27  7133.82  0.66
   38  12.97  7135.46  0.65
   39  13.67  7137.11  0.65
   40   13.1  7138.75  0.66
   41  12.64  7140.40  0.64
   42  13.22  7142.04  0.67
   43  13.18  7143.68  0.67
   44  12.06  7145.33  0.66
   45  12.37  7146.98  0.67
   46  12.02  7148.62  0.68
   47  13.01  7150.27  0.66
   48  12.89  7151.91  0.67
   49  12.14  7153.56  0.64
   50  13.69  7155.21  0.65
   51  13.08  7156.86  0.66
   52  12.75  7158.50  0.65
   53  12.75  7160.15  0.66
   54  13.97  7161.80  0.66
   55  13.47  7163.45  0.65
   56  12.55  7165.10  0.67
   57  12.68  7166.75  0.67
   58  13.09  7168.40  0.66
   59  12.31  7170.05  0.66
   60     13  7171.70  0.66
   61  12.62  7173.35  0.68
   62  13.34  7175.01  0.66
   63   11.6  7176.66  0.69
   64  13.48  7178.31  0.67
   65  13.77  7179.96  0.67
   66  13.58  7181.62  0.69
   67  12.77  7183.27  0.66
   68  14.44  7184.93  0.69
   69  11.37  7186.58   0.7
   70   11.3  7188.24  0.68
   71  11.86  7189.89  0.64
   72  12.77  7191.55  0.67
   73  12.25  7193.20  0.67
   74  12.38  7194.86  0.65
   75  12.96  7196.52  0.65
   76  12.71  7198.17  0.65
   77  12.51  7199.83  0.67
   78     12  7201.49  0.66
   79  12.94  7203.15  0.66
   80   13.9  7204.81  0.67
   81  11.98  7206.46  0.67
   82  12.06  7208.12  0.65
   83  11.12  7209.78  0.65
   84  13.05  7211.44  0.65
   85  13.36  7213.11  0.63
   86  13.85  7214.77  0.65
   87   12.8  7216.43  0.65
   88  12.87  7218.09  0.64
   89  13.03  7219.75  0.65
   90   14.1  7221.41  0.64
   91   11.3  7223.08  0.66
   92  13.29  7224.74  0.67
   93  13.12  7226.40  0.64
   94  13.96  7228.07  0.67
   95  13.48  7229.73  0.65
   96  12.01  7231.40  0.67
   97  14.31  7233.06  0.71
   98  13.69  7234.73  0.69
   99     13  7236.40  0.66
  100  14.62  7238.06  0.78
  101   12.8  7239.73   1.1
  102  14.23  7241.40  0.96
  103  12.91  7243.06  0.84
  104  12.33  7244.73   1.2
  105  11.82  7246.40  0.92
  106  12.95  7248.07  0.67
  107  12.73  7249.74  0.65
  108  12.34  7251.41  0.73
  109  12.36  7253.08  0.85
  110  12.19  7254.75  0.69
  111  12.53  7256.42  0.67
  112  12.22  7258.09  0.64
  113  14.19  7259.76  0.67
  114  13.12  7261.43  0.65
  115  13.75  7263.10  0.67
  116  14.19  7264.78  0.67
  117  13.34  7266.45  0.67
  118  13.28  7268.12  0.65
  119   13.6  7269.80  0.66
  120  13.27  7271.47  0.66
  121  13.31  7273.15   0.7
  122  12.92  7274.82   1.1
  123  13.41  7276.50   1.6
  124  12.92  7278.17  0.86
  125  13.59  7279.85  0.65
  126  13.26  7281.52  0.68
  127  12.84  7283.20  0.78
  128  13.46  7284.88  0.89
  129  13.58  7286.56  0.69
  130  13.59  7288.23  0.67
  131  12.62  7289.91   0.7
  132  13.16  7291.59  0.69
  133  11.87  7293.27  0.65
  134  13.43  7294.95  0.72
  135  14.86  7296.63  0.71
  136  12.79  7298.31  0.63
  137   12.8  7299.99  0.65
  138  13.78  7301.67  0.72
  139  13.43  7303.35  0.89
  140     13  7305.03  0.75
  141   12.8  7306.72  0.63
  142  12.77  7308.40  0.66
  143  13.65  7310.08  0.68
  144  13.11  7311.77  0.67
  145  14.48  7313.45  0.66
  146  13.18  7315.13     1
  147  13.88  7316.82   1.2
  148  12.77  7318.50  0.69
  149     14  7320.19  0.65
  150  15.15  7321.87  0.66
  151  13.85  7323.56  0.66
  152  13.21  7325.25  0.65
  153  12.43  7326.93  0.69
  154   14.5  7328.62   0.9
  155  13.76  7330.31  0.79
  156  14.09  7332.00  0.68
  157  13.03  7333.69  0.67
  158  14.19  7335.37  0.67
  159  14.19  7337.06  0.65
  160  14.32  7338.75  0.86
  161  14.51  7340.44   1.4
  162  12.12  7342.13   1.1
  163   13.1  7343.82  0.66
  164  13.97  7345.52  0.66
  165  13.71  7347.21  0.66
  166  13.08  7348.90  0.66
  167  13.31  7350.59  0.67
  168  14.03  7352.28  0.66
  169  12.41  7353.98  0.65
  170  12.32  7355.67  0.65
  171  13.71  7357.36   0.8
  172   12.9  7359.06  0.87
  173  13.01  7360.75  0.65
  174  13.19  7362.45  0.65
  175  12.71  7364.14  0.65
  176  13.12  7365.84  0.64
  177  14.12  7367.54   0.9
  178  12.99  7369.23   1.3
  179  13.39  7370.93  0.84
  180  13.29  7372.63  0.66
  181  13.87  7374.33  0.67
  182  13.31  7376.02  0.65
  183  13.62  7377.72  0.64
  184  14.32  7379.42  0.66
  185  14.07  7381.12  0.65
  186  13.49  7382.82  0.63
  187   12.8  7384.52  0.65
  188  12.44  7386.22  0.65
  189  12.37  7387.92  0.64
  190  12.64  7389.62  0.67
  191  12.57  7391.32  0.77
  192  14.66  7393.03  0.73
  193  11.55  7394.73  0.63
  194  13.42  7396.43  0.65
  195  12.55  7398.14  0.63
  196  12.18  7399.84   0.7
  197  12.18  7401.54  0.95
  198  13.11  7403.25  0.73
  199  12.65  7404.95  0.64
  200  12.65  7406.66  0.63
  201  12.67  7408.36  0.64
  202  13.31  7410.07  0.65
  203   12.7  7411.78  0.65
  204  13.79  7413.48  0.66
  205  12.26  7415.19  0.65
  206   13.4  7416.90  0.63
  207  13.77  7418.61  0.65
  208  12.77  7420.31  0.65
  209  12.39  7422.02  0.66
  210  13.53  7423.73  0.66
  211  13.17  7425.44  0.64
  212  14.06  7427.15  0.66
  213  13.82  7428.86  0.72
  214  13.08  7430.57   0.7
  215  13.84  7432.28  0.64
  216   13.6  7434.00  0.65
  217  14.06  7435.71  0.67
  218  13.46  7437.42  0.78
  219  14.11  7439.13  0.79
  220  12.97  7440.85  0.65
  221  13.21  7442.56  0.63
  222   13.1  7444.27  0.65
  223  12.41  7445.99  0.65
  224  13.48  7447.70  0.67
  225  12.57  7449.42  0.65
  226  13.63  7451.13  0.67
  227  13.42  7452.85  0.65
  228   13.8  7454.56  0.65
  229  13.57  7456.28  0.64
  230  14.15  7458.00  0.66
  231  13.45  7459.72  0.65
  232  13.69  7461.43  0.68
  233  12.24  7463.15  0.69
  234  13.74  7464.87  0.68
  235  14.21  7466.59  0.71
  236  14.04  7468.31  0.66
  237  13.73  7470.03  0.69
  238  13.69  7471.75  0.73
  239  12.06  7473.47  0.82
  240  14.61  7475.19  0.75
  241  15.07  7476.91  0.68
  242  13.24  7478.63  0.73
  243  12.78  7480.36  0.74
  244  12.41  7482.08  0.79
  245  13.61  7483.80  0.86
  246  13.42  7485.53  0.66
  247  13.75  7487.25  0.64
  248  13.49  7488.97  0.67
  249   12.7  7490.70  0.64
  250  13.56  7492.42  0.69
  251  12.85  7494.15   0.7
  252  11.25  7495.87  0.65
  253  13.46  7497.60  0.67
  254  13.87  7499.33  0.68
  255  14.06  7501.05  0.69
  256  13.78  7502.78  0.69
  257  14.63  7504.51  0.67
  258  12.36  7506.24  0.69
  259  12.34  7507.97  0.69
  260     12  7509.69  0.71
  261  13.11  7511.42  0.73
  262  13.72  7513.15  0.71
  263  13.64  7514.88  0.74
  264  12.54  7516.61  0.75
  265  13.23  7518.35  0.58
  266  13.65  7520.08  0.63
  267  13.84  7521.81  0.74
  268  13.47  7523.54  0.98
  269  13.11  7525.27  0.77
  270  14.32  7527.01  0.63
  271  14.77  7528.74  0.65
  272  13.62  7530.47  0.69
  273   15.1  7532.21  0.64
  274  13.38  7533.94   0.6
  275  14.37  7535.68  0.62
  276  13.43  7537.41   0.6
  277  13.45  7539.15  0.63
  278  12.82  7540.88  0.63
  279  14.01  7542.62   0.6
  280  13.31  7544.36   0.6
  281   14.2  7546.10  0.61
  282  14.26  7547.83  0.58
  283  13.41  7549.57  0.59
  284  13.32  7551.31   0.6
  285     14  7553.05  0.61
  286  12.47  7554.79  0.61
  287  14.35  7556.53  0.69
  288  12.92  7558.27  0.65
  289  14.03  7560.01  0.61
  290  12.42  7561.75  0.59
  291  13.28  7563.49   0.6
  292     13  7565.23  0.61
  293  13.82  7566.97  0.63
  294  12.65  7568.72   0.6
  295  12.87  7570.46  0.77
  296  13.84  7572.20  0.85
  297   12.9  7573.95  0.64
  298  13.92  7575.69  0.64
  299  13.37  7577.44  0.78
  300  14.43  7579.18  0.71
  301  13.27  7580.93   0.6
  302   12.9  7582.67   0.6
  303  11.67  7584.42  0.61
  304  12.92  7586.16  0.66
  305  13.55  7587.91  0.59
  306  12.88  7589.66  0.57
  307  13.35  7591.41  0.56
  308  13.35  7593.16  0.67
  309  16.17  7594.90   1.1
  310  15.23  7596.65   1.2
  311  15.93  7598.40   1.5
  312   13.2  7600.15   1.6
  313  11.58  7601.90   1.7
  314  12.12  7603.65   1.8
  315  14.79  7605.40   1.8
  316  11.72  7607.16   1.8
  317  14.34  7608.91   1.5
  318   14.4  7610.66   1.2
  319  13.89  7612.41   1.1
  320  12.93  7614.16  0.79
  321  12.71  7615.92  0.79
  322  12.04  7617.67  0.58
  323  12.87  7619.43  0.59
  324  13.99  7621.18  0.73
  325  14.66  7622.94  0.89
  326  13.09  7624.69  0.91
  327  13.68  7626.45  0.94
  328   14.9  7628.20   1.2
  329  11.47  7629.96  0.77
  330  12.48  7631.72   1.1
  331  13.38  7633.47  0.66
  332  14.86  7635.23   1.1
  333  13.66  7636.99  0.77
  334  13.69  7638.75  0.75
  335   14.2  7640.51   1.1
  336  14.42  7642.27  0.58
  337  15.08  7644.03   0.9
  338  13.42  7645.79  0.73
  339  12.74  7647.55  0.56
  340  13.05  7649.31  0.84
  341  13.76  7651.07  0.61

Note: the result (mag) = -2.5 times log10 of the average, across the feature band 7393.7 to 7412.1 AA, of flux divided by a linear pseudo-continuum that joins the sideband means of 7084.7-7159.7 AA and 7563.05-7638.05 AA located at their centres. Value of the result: 0.05 mag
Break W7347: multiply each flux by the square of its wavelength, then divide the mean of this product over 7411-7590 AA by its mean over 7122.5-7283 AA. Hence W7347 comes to 1.12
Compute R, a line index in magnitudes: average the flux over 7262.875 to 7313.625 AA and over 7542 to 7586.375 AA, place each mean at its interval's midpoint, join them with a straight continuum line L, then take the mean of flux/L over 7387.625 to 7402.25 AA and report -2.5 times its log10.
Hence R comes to 0.05 mag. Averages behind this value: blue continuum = 13.3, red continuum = 13.4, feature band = 12.7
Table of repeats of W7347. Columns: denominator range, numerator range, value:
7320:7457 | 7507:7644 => 1.07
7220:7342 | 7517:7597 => 1.10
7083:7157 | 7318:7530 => 1.12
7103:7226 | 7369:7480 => 1.11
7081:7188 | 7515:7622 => 1.17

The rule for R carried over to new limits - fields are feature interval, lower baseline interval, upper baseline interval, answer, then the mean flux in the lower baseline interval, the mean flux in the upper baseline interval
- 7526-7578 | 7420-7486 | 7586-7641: -0.01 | 13.4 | 13.6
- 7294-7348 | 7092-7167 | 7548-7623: -0.03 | 13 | 13.4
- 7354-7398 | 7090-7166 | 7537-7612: 0.01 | 13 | 13.5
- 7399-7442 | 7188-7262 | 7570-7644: 0.00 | 12.8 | 13.5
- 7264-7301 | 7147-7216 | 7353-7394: -0.02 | 12.8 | 13.2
